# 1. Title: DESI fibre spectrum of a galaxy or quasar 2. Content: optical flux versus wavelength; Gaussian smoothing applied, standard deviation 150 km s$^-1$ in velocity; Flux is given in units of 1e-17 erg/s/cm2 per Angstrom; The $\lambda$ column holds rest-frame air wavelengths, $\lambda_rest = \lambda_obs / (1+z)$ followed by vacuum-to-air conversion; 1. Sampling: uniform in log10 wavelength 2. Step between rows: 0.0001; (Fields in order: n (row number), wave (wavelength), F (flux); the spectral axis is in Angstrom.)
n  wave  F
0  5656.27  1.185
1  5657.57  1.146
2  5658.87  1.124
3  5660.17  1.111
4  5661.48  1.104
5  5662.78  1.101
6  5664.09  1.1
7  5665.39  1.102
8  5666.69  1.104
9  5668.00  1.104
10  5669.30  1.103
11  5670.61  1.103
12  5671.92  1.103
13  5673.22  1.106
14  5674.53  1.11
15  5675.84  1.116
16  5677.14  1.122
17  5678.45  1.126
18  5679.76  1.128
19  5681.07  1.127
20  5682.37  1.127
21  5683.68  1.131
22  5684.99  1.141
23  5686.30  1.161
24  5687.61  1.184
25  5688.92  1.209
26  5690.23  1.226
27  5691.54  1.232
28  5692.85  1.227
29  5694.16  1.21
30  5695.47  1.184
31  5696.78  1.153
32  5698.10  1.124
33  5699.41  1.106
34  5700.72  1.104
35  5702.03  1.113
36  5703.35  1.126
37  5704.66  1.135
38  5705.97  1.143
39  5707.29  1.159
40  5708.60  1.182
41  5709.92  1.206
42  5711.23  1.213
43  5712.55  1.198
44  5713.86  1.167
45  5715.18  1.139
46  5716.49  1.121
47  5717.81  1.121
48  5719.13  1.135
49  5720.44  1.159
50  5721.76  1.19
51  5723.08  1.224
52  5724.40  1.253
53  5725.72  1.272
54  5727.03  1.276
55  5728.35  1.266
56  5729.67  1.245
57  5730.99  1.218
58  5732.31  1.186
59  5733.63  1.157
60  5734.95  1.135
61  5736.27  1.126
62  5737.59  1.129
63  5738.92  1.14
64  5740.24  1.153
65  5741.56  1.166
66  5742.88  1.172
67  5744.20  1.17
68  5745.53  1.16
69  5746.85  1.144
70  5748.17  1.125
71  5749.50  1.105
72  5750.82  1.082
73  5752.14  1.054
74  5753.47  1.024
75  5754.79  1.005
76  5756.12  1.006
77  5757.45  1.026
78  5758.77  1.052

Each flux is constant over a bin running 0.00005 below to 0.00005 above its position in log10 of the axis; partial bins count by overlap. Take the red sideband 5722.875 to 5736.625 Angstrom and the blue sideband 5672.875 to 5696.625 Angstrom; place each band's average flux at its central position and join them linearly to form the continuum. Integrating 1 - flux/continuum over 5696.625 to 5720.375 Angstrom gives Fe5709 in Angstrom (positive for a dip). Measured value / 0.8 Angstrom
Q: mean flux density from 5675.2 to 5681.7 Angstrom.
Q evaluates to 1.12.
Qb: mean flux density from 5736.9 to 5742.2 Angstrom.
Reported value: 1.15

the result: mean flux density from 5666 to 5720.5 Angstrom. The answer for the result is 1.15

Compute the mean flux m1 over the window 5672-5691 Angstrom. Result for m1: 1.14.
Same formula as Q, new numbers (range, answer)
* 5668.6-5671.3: 1.1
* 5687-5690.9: 1.21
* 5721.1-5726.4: 1.24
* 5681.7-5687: 1.14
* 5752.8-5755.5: 1.01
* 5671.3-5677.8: 1.11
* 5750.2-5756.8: 1.03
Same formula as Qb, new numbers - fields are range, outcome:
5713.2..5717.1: 1.14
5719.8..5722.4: 1.17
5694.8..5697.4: 1.17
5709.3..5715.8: 1.18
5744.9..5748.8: 1.14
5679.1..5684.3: 1.13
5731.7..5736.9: 1.15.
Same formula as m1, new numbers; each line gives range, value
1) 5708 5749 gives 1.18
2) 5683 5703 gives 1.17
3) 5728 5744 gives 1.17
